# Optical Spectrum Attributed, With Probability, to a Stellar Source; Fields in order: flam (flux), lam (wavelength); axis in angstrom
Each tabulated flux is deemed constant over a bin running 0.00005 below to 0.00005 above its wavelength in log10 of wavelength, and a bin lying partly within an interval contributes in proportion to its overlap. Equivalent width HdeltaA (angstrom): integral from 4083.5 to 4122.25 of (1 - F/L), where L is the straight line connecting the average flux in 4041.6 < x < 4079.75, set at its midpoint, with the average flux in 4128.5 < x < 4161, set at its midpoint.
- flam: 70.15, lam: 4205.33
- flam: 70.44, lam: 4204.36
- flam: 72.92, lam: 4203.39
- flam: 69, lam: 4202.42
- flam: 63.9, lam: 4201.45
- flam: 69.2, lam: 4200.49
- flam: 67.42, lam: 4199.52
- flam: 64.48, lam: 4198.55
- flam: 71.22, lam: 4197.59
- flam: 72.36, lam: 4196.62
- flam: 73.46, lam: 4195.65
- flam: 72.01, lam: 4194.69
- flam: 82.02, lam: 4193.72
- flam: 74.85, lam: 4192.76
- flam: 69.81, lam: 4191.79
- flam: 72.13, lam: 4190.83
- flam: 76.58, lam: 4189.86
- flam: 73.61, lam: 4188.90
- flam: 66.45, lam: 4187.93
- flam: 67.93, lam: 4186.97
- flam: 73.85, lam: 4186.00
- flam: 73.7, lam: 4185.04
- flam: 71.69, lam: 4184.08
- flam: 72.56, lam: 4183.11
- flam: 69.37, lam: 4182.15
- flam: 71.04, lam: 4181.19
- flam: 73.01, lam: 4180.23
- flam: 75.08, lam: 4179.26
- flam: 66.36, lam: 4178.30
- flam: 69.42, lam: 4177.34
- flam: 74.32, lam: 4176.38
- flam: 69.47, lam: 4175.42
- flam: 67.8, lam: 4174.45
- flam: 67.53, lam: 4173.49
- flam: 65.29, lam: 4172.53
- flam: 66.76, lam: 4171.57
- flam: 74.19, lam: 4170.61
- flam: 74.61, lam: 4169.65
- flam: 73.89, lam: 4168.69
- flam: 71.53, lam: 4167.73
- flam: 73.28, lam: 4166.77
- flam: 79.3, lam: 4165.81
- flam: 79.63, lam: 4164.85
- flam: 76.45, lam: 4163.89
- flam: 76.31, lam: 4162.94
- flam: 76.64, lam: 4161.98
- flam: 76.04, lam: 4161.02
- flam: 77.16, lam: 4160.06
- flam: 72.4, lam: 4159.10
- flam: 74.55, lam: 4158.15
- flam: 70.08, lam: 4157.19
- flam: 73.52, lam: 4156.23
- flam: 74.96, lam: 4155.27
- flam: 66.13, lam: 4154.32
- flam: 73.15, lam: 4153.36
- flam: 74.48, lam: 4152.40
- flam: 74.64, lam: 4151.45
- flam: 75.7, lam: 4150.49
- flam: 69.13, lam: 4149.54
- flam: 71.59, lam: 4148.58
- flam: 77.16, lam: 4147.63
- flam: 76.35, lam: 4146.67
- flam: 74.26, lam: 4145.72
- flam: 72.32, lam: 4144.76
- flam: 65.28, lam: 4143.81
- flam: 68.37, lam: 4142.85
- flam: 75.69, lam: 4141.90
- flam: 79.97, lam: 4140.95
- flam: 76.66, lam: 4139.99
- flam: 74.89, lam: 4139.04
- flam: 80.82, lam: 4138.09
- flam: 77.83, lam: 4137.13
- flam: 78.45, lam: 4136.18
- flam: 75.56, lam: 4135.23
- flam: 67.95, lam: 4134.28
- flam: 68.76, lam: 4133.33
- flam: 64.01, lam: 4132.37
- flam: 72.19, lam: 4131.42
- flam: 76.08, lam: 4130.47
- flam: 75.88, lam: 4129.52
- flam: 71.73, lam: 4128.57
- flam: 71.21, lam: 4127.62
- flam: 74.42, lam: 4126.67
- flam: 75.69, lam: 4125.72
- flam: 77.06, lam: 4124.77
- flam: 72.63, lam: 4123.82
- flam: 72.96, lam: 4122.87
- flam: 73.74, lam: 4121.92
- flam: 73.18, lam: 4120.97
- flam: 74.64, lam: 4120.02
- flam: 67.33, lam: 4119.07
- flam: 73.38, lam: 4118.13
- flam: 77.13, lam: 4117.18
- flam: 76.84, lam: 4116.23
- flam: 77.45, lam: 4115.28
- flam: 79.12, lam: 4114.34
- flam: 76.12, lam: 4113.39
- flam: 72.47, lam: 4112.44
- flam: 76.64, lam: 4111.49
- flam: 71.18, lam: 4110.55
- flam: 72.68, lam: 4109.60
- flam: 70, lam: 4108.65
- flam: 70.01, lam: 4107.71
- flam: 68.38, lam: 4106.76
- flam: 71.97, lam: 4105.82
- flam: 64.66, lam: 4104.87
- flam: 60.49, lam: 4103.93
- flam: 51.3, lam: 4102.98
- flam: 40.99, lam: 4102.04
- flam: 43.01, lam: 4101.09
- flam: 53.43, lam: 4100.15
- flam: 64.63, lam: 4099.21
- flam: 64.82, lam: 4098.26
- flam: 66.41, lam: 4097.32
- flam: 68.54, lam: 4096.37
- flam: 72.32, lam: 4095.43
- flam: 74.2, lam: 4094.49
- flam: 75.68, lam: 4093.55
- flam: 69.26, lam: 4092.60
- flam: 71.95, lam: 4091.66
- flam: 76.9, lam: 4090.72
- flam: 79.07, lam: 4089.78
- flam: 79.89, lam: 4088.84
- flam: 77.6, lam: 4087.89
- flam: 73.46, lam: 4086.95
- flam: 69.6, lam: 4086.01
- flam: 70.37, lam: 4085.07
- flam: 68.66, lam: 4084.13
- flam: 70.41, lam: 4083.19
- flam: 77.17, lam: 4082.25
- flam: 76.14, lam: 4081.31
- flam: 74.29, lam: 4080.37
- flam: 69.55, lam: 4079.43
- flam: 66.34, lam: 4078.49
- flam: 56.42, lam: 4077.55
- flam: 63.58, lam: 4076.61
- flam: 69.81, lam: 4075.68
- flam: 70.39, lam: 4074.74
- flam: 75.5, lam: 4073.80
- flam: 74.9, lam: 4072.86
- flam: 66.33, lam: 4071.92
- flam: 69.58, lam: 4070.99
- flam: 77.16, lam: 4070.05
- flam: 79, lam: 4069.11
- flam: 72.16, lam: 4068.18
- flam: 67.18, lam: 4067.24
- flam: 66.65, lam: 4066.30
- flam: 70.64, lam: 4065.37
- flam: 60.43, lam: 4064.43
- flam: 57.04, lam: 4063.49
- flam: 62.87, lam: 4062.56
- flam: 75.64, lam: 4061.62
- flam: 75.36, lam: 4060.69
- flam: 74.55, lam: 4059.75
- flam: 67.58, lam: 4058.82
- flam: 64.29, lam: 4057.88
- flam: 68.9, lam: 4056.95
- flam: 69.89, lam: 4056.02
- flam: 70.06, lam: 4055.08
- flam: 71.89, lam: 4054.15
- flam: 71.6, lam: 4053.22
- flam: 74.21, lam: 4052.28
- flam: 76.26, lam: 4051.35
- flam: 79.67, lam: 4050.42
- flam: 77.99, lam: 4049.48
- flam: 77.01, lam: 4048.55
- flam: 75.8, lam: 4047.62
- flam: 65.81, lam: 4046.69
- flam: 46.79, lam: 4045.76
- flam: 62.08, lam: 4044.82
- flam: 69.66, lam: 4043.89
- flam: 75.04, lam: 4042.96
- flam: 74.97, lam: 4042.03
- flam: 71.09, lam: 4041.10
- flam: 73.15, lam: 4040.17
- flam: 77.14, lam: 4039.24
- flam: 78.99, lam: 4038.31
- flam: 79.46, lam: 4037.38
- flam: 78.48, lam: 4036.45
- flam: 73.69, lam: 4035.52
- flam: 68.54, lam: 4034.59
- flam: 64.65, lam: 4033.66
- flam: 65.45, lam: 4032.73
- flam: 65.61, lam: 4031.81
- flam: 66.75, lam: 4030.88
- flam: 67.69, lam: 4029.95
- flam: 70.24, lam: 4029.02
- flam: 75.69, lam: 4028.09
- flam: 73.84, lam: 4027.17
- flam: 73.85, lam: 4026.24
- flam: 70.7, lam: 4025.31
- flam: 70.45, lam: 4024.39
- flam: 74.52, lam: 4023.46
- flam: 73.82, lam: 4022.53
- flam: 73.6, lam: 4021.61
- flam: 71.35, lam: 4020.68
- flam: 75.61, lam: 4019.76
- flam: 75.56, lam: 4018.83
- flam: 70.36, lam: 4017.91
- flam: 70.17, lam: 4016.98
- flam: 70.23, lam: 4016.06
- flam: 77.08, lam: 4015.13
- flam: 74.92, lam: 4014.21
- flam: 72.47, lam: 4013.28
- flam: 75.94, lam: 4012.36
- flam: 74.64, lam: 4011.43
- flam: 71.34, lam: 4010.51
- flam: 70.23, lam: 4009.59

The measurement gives 1.04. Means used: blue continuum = 69.8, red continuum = 73.5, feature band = 69.7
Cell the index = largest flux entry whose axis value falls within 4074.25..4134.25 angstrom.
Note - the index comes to 79.89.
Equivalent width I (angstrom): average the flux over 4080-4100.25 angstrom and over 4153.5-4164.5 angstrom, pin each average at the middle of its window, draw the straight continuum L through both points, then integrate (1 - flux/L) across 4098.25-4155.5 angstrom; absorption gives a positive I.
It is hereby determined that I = 1.5 angstrom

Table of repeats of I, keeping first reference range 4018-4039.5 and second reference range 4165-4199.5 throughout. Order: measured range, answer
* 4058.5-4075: 0.46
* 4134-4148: -0.57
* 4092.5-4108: 1.88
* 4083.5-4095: -0.27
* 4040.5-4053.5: 0.18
